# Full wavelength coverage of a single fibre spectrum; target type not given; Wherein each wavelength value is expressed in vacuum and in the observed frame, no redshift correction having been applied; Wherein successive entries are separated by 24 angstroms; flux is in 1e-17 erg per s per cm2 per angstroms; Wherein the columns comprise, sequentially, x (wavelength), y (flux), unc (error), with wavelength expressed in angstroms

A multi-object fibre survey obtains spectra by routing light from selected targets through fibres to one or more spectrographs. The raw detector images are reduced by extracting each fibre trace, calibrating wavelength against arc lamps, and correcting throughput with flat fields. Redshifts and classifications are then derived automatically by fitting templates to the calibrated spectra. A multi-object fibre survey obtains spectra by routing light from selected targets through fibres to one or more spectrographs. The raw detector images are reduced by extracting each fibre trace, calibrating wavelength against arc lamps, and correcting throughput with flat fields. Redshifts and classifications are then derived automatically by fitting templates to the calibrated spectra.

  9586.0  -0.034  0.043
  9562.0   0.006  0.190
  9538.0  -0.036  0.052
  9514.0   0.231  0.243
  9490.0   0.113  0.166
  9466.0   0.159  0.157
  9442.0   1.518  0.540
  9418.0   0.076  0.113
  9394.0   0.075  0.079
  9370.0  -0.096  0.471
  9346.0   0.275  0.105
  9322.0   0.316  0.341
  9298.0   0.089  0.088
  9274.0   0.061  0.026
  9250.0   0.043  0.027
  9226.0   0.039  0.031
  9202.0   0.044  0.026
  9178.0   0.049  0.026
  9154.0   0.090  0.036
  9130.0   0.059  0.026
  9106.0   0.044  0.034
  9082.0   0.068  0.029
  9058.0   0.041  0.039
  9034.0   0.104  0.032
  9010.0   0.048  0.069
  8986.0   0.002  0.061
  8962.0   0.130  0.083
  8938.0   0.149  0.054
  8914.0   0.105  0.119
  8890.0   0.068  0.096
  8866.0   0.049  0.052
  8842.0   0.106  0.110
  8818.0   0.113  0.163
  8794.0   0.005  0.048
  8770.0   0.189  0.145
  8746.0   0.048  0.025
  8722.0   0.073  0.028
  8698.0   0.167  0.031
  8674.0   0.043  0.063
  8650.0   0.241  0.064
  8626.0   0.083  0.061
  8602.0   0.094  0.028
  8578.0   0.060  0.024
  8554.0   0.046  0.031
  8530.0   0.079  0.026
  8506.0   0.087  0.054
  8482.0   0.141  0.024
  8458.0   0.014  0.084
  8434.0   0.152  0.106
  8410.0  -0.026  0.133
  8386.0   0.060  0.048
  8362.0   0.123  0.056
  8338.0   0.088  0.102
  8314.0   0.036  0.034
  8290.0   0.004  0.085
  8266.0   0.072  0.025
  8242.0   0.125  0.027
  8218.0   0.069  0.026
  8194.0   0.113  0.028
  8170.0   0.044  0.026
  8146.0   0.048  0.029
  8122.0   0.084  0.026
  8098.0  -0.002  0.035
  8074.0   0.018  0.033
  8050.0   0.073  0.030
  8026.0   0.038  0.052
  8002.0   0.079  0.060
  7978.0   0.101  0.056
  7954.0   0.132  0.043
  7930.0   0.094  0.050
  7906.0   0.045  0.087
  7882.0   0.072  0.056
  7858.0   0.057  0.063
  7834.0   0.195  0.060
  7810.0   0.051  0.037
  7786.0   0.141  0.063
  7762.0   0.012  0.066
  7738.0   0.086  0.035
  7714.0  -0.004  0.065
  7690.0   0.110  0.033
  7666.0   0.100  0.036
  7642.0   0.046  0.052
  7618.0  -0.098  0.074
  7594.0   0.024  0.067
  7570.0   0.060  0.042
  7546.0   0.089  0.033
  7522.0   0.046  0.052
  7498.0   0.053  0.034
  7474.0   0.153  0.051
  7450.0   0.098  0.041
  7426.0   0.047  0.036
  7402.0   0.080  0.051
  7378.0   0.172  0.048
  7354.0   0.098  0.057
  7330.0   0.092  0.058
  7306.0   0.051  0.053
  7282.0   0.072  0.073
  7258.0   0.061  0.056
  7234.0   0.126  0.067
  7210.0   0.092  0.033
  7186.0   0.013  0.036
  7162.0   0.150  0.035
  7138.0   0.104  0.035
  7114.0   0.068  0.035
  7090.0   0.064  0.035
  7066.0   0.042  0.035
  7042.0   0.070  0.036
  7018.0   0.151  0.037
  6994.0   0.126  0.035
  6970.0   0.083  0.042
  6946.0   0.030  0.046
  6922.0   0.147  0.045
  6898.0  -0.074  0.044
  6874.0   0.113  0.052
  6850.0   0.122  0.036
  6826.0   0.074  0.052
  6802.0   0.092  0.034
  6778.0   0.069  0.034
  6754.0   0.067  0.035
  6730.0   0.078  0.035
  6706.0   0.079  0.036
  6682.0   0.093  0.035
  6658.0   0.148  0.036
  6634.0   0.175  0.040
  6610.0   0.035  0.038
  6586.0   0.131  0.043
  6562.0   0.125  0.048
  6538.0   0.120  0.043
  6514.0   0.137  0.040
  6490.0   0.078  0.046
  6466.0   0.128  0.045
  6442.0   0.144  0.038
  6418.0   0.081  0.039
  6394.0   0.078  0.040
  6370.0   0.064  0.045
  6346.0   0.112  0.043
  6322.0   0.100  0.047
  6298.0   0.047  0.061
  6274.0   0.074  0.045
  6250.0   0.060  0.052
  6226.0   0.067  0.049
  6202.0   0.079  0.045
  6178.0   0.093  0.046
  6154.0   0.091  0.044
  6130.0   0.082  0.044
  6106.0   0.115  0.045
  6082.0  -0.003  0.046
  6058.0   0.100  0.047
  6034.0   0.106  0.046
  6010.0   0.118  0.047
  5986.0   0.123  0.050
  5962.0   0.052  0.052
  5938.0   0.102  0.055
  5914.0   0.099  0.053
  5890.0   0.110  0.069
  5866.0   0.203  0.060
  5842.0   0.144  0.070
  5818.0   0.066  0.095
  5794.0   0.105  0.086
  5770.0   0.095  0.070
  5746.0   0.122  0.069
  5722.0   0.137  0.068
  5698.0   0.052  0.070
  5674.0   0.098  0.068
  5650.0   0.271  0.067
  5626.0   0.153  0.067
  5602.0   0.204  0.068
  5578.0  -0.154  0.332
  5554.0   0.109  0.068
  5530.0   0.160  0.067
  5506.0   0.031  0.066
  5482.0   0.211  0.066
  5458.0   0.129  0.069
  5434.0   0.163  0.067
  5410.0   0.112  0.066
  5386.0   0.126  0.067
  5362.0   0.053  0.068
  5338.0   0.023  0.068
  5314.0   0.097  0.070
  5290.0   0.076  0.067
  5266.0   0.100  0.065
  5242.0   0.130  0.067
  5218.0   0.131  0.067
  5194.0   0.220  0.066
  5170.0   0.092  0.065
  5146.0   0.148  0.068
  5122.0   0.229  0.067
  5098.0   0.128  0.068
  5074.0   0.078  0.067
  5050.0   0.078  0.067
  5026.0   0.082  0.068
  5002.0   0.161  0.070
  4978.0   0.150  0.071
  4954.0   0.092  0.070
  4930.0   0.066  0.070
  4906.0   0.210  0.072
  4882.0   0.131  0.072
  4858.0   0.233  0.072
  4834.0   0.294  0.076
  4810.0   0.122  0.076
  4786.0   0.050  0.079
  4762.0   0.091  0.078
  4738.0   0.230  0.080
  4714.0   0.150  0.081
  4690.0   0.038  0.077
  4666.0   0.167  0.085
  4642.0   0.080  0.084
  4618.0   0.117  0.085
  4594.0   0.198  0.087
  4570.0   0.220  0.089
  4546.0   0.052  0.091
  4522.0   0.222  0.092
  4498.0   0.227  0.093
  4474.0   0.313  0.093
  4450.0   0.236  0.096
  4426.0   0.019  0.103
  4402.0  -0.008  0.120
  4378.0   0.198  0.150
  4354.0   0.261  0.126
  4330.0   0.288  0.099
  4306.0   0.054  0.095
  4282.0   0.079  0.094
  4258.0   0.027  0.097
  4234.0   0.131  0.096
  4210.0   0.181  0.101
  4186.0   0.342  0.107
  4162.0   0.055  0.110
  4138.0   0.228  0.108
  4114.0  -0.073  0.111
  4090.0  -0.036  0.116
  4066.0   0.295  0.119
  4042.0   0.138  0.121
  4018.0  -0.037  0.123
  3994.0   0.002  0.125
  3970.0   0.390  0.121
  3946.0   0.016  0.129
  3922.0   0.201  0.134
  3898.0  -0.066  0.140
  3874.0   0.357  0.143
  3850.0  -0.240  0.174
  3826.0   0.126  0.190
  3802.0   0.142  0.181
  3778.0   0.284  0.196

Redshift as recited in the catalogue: 0.79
